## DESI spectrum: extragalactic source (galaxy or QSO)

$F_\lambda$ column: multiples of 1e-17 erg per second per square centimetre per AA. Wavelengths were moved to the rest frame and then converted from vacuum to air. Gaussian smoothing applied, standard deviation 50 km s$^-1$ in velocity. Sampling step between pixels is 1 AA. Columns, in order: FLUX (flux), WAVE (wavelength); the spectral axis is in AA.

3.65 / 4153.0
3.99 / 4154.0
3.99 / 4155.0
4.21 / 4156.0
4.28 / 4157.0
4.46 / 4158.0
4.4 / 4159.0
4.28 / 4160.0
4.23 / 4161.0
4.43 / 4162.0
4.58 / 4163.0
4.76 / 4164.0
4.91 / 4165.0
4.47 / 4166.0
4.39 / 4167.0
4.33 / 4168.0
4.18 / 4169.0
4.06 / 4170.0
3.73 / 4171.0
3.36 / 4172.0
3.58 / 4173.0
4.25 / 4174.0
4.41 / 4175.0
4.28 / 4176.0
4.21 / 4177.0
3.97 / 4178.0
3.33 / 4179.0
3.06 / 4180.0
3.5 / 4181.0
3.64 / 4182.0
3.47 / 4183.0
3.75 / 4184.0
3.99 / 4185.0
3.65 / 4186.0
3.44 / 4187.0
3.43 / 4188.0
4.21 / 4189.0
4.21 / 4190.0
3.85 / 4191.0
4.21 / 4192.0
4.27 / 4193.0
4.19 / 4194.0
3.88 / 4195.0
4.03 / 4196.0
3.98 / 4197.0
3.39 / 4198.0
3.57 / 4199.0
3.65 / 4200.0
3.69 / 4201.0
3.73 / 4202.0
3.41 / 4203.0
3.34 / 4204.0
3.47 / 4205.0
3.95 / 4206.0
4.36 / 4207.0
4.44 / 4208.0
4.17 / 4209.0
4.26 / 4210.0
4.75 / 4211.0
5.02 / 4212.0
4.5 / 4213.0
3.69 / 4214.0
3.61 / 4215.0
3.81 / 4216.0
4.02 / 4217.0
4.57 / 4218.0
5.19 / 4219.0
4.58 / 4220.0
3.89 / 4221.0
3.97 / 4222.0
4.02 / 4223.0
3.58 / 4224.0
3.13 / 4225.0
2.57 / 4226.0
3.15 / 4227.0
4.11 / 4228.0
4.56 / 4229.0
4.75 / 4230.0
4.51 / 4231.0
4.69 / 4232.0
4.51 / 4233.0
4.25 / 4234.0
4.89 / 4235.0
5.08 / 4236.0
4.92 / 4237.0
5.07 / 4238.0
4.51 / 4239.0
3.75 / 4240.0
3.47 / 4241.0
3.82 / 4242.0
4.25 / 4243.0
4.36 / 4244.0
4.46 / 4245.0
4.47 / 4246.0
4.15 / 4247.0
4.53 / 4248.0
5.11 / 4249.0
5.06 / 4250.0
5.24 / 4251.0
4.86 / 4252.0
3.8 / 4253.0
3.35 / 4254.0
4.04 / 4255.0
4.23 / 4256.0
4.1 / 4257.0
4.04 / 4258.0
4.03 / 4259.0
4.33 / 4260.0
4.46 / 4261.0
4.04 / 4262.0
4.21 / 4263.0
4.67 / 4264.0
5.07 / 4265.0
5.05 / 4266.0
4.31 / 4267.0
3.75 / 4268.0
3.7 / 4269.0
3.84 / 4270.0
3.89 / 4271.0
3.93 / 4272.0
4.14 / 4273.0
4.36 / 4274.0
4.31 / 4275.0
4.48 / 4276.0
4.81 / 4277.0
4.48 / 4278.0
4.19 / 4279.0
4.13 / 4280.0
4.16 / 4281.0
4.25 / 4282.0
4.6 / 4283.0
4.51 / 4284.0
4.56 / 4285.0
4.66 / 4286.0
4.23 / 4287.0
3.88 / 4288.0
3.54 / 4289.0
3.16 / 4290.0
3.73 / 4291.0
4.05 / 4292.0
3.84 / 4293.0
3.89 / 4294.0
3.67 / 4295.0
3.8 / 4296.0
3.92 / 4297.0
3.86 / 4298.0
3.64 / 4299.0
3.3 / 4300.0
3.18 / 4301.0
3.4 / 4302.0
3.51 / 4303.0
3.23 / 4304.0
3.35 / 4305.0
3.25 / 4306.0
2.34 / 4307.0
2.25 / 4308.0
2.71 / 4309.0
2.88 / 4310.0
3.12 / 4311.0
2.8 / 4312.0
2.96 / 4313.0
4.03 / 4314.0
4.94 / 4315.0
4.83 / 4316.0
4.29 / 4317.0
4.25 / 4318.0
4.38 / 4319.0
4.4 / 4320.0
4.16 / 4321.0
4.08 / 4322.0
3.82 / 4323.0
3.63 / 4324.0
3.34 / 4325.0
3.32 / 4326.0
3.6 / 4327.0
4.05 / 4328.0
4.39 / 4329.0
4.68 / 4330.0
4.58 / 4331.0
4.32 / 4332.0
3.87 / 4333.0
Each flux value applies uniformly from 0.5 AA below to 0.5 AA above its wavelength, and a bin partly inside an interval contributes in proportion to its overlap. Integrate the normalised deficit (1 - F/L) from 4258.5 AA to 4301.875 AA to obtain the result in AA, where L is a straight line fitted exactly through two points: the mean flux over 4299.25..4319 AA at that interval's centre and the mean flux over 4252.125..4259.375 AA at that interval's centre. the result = -4.25 AA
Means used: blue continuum 3.99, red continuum 3.43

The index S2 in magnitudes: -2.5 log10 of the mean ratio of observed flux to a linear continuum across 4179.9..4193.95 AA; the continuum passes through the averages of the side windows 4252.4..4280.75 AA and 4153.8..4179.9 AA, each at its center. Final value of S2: 0.11 mag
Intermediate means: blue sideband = 4.18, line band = 3.8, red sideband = 4.21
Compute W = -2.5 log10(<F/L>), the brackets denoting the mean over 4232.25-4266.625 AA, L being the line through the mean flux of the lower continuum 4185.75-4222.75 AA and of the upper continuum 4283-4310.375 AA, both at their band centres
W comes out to -0.16 mag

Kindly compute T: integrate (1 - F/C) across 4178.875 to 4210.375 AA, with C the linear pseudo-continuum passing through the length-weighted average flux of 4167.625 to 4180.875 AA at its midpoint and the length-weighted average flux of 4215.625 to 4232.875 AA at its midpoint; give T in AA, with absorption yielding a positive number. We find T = 1.3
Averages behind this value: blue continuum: 3.89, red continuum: 4.08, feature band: 3.8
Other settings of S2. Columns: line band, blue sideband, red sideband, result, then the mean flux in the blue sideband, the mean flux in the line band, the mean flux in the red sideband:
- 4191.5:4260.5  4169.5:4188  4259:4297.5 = -0.06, 3.75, 4.16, 4.17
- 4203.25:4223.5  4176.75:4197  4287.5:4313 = -0.13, 3.81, 4.17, 3.36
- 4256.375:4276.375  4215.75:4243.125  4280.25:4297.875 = -0.04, 4.2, 4.23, 4.02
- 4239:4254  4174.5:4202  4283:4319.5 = -0.16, 3.82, 4.35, 3.68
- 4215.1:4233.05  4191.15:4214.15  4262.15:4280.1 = 0.01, 4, 4.07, 4.29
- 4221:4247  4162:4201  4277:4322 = -0.08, 3.95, 4.19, 3.79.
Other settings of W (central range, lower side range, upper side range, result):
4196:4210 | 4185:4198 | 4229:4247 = 0.069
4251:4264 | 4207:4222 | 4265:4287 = 0.031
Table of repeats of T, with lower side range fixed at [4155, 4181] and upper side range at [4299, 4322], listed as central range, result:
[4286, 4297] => -0.6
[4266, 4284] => -2.6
